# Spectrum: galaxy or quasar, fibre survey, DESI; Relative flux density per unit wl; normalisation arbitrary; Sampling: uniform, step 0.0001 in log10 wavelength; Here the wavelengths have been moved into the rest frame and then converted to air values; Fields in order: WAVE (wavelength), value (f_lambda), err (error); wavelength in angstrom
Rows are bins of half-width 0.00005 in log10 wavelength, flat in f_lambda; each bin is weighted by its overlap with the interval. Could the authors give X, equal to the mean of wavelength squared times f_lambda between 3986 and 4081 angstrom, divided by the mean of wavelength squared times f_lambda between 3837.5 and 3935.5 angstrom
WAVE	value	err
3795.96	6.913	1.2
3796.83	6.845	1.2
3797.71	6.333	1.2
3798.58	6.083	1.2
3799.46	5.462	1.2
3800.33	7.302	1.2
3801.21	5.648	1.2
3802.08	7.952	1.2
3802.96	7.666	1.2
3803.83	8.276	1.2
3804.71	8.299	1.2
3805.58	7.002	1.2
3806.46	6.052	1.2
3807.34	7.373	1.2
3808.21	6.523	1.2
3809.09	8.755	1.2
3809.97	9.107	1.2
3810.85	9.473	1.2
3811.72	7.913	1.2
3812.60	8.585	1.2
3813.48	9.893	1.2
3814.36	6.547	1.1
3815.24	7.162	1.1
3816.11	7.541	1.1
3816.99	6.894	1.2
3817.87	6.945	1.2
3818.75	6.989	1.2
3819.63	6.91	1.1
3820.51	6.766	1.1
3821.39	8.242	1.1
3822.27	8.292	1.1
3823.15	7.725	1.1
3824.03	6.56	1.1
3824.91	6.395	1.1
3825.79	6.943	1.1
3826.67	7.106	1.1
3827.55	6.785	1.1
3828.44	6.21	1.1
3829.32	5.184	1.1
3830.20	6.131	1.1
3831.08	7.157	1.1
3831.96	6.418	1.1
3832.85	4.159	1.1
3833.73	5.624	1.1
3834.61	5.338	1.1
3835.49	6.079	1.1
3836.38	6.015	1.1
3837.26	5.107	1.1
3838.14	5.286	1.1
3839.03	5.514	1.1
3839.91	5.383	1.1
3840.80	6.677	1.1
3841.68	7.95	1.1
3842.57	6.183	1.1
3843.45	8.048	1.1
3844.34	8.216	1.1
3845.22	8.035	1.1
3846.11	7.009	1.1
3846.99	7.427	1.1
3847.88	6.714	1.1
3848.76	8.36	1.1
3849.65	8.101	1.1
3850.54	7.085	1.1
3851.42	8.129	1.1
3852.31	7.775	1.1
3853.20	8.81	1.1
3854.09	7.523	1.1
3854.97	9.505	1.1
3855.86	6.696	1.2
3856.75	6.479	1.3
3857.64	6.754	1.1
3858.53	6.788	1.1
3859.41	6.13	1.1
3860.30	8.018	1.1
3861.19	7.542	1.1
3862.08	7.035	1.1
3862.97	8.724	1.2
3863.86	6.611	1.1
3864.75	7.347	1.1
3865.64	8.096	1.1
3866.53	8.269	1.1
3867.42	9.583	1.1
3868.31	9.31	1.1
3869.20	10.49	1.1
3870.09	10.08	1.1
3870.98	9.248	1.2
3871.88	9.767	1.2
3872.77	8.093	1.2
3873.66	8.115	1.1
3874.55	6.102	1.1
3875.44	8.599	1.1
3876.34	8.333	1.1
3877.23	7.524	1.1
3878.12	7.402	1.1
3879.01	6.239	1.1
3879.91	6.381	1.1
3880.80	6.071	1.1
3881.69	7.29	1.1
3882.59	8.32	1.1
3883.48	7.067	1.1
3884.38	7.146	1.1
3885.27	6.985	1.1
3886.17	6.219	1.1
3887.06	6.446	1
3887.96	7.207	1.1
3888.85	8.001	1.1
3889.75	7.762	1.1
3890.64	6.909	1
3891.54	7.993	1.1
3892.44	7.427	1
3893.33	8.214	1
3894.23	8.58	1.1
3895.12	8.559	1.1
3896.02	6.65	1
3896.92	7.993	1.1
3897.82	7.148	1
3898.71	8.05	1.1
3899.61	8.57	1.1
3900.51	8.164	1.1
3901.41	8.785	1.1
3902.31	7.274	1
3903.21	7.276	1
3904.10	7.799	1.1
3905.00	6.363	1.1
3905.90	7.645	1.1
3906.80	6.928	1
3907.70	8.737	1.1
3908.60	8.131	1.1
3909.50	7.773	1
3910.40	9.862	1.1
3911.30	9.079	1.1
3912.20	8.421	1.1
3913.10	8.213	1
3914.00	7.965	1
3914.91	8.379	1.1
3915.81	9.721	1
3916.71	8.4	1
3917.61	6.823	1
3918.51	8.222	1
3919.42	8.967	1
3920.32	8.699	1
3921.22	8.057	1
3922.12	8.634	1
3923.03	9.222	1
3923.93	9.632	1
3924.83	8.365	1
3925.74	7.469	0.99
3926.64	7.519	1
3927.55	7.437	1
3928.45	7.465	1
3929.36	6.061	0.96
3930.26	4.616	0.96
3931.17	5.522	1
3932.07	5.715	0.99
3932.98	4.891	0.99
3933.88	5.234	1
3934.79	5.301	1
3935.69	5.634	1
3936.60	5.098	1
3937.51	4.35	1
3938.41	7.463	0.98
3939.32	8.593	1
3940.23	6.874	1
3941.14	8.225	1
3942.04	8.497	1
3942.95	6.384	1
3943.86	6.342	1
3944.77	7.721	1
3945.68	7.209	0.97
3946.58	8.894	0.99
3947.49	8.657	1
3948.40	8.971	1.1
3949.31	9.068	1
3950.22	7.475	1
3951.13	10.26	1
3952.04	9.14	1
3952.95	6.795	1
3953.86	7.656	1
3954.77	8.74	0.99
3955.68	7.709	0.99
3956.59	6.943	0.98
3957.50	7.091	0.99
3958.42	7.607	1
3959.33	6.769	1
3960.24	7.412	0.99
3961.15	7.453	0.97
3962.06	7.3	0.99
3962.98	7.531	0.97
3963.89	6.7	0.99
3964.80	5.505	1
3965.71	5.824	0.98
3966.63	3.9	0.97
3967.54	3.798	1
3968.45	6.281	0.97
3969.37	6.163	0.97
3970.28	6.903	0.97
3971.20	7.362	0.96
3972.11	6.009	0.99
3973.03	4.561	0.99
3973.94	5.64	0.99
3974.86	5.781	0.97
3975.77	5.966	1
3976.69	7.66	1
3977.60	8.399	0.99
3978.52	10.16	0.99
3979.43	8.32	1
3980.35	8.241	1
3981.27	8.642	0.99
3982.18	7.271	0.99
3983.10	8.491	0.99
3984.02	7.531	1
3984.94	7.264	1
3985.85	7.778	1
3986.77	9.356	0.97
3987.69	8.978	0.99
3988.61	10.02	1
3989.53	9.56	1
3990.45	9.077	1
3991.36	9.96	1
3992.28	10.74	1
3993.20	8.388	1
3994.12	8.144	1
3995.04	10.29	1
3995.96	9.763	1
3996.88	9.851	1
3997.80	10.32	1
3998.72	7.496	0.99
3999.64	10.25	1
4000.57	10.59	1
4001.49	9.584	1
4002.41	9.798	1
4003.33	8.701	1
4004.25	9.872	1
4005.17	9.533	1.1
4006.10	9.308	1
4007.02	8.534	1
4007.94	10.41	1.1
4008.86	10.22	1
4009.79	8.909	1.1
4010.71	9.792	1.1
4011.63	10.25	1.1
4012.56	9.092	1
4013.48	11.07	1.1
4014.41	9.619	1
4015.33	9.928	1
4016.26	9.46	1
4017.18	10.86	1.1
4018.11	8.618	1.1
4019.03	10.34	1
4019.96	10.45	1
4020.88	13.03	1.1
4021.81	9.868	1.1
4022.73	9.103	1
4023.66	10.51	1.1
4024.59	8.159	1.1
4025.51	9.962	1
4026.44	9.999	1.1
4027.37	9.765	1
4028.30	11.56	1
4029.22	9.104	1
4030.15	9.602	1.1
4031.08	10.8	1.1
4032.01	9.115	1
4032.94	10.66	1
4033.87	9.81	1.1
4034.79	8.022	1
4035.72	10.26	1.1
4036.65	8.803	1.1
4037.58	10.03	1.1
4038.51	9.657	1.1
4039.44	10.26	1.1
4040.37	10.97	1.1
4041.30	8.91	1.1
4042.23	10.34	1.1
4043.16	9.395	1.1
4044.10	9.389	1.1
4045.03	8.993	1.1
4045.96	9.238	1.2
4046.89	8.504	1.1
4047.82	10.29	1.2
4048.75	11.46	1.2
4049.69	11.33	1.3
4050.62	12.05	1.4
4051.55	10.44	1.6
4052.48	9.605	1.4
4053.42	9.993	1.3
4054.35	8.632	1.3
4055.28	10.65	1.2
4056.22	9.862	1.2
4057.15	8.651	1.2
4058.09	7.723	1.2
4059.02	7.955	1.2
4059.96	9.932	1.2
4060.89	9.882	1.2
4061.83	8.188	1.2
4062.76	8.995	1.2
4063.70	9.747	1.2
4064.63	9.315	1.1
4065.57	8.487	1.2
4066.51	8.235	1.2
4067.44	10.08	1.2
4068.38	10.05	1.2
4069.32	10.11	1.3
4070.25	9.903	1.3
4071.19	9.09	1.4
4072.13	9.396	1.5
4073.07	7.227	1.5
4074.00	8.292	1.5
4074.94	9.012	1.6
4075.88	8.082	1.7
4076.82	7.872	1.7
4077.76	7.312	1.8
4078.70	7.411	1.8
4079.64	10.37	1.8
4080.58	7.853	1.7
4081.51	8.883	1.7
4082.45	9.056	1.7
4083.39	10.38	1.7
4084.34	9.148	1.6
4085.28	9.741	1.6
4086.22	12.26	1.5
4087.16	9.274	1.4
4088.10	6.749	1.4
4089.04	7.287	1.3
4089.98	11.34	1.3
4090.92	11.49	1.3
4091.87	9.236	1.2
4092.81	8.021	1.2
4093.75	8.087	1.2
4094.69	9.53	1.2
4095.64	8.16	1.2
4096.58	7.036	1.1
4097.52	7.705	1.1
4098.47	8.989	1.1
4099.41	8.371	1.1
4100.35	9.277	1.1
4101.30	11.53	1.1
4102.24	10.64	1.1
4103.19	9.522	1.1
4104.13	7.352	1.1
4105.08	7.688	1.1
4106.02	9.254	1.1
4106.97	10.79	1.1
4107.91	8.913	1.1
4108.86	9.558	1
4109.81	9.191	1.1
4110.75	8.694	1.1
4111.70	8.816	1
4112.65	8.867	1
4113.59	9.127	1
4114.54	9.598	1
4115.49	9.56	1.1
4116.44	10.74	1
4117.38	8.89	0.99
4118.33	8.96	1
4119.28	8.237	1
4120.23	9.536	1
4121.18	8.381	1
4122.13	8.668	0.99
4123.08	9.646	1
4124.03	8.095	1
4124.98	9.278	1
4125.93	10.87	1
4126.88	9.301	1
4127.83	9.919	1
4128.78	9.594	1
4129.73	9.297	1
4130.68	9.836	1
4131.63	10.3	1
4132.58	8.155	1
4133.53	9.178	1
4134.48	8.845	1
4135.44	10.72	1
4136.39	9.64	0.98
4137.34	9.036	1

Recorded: 1.35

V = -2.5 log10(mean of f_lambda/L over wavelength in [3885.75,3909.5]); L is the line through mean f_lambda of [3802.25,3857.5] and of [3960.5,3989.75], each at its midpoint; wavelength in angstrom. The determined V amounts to -0.072 mag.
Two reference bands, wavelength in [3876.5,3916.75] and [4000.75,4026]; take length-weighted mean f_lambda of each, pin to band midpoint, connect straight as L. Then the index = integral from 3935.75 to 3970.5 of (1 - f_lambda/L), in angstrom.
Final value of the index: 6.2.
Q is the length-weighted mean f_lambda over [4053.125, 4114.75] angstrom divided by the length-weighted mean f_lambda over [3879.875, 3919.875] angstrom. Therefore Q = 1.16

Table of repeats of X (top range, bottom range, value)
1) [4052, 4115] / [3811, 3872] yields 1.40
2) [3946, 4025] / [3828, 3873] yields 1.25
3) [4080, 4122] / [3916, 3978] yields 1.39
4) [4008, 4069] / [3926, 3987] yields 1.44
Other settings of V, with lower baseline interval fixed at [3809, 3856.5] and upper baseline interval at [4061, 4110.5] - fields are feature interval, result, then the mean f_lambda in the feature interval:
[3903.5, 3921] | -0.07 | 8.21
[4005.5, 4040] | -0.15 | 9.86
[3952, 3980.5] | 0.18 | 6.87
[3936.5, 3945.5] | 0.13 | 7.03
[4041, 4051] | -0.15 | 9.99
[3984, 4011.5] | -0.12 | 9.38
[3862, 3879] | -0.13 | 8.33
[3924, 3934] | 0.20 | 6.55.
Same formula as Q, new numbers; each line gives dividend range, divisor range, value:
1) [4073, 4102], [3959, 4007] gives 1.11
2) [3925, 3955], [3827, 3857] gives 1.05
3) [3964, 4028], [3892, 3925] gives 1.06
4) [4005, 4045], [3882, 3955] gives 1.29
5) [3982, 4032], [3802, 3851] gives 1.36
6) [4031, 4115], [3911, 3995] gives 1.23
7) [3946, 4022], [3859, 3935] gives 1.09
